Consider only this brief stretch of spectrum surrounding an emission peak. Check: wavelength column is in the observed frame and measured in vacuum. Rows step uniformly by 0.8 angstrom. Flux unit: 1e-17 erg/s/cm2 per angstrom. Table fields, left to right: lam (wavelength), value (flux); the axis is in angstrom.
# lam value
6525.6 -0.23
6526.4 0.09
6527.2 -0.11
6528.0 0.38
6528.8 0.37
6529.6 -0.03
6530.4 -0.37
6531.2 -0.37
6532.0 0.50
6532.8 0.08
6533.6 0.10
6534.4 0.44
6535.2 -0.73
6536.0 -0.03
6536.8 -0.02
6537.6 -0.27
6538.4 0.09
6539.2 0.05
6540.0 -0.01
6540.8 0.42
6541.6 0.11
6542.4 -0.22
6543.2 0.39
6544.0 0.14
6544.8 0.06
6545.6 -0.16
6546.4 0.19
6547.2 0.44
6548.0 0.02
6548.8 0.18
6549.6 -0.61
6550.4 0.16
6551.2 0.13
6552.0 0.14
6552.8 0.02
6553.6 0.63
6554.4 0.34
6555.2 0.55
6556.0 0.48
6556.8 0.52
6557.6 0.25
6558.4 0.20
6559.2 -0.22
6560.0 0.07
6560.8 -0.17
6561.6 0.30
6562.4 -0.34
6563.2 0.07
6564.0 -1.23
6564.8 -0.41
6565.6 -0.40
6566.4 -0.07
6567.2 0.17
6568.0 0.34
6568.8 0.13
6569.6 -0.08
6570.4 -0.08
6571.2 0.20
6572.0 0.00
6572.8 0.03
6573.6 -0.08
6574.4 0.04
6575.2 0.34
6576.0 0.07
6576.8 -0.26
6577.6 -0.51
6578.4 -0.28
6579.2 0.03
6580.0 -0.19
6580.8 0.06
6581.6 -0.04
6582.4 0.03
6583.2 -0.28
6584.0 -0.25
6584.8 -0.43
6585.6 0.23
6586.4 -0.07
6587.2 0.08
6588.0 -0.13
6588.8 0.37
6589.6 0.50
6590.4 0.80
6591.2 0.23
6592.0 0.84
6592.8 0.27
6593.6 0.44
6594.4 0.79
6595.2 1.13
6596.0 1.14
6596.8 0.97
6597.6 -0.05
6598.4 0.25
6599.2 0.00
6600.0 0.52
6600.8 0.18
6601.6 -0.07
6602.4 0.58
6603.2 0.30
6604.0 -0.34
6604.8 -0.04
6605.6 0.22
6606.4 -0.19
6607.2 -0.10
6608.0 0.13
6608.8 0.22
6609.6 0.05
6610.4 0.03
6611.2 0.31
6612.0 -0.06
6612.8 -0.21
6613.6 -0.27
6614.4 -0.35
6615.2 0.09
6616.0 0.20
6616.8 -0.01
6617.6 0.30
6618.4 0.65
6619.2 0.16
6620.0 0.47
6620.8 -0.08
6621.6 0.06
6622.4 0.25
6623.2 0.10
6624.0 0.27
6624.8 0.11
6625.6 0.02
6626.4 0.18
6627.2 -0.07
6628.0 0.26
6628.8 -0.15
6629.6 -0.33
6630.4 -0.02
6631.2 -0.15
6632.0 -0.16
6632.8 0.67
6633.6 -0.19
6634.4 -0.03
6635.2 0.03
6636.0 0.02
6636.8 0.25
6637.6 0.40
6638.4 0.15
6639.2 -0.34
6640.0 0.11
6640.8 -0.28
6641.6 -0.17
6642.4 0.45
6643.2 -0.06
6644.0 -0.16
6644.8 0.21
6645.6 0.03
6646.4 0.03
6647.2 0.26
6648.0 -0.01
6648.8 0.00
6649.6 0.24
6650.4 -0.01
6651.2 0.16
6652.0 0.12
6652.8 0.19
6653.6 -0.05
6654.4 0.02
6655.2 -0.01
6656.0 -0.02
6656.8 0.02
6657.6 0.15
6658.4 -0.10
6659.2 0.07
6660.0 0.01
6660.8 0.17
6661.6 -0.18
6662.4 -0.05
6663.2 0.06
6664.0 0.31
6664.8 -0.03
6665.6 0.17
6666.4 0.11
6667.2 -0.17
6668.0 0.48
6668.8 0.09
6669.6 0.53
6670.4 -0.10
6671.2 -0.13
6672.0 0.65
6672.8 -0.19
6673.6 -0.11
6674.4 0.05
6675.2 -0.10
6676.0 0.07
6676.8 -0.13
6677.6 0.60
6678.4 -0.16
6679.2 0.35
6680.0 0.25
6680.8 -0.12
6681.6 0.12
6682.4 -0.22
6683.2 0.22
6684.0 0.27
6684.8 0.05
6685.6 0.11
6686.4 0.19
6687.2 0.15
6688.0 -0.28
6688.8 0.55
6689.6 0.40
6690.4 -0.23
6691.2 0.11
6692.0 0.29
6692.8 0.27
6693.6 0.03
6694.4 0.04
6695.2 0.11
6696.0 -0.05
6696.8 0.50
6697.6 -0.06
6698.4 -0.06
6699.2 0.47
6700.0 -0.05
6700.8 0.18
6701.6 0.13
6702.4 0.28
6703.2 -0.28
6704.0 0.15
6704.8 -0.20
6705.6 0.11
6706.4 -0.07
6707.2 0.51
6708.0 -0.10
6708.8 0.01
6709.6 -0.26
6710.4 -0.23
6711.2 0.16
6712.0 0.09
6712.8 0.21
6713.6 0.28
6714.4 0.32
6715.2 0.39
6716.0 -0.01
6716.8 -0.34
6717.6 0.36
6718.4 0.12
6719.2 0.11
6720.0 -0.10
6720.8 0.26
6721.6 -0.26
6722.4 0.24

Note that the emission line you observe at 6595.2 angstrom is [O II] 3727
